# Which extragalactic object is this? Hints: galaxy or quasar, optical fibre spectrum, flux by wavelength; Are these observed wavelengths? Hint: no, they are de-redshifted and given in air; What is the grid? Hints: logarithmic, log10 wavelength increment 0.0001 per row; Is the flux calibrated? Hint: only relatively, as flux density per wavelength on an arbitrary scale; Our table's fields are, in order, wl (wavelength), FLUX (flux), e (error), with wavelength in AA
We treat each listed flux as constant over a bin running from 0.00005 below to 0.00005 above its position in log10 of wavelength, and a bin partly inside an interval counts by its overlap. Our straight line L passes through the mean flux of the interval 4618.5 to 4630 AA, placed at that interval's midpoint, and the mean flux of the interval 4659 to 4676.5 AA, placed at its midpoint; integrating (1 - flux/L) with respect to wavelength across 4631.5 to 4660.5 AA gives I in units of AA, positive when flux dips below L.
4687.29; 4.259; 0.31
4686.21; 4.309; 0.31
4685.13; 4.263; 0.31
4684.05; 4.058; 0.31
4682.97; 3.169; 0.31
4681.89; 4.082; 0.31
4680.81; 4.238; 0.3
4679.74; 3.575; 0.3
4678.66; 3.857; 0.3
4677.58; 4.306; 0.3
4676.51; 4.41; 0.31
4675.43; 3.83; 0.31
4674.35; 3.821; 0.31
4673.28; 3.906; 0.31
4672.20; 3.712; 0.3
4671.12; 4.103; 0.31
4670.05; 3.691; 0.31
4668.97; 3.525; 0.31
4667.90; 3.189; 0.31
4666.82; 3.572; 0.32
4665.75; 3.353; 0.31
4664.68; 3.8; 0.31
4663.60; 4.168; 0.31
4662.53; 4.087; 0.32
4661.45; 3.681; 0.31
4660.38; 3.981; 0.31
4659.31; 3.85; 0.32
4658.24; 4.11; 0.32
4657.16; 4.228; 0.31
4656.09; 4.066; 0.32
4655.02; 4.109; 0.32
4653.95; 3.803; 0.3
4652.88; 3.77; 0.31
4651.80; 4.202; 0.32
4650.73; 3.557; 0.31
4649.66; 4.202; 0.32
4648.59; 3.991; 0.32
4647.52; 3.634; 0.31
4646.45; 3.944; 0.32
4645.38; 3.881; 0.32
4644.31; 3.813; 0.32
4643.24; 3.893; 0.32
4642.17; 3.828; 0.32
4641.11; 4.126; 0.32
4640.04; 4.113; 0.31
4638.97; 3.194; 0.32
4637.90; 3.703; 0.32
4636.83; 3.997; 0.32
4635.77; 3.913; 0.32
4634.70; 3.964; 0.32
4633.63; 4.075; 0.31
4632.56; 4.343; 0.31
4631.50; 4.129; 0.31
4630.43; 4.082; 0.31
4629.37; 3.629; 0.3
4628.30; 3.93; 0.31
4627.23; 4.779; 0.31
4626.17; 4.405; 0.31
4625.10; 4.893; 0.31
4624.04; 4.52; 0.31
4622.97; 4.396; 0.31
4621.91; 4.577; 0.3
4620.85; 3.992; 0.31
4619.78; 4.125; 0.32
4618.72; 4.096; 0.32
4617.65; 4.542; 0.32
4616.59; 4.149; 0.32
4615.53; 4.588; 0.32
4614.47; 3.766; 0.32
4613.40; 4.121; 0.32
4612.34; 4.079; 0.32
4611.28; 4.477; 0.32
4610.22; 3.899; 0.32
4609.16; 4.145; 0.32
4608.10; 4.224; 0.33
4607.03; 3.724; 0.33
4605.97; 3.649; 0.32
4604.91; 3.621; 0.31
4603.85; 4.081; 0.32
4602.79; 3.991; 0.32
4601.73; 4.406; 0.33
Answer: 0.7 AA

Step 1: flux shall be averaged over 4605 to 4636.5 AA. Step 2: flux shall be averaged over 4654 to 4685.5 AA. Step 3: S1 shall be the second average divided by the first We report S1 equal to 0.93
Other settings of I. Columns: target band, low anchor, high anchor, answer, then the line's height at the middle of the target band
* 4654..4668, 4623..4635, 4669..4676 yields 0.2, 3.93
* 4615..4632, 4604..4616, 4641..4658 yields -1.3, 3.99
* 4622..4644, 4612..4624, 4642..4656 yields -0.1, 4.07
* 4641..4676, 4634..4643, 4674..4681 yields 0.6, 3.93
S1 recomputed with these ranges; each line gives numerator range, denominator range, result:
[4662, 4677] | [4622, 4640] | 0.92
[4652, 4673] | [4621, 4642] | 0.93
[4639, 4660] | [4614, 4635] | 0.93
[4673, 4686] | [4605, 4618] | 0.97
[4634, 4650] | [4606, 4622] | 0.94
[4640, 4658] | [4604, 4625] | 0.95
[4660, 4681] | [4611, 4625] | 0.90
